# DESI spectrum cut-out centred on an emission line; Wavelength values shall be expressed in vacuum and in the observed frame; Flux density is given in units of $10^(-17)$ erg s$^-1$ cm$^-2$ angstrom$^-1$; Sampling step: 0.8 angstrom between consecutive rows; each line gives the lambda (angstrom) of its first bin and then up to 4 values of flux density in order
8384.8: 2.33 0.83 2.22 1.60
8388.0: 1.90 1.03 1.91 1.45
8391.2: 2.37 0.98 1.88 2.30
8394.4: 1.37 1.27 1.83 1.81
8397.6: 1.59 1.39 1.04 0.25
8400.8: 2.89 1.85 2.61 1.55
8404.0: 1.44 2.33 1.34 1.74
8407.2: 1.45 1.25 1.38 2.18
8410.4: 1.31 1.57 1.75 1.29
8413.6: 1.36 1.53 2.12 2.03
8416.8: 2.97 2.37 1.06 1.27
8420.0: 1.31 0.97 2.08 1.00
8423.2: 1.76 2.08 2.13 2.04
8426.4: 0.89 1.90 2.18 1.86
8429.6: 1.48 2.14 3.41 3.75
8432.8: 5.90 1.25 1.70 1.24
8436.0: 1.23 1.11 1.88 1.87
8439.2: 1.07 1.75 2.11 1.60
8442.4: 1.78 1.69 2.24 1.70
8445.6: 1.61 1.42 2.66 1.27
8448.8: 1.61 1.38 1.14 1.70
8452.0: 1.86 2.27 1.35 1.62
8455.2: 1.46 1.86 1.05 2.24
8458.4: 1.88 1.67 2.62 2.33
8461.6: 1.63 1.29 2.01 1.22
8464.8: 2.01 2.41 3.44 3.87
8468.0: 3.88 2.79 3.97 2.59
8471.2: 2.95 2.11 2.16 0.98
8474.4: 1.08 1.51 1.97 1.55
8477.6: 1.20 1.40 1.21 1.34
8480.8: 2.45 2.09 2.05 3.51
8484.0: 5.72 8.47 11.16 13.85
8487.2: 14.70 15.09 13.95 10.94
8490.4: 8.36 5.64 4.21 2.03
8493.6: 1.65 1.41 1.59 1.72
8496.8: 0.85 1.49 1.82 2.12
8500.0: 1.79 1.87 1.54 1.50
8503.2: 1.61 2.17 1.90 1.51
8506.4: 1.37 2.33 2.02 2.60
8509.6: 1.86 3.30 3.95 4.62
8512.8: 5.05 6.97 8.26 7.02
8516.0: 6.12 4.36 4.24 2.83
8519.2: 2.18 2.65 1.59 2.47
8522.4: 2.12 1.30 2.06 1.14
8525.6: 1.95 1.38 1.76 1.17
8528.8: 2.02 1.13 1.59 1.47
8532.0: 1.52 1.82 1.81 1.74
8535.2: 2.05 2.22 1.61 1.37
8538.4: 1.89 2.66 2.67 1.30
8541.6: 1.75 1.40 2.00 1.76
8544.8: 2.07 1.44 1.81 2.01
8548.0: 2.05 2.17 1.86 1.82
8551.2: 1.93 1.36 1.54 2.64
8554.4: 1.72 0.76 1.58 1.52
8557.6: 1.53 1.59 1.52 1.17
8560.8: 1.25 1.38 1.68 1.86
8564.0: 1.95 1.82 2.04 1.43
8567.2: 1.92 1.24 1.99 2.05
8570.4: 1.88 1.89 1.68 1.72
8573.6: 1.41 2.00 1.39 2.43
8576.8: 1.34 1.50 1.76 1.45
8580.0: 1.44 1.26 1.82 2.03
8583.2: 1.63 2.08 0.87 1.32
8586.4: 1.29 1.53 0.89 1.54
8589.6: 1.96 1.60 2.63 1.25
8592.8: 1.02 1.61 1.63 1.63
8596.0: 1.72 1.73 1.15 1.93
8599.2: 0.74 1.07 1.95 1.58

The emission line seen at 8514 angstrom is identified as [N II]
